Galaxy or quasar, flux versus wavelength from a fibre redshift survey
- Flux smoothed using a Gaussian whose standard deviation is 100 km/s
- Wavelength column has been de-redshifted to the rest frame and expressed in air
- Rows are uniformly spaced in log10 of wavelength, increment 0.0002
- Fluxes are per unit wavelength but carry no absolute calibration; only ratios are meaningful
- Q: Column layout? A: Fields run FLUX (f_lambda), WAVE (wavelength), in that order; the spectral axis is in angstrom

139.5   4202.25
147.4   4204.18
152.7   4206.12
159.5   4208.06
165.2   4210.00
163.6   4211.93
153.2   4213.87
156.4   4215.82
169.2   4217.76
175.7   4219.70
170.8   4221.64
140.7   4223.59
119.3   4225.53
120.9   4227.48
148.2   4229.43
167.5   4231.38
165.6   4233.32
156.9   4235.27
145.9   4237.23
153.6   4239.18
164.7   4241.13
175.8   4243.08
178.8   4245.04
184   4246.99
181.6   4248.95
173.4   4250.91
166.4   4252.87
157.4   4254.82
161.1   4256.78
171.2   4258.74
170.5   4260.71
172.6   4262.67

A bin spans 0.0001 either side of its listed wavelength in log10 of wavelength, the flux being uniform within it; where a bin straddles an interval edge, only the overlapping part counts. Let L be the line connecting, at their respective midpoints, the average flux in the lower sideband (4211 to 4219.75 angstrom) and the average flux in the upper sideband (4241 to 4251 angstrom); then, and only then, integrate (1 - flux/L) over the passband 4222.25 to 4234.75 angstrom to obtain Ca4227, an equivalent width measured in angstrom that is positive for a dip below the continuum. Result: 1.8 angstrom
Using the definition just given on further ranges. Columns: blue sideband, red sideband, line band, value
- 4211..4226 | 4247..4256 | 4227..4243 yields 0.9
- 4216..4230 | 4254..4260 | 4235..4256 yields -1.1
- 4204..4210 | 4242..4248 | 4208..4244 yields 2.3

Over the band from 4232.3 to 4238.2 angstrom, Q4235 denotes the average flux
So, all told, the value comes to 156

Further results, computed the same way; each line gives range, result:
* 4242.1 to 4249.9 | 180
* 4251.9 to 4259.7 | 164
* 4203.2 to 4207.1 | 150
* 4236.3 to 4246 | 164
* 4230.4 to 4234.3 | 167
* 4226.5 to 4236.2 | 152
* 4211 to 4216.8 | 158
